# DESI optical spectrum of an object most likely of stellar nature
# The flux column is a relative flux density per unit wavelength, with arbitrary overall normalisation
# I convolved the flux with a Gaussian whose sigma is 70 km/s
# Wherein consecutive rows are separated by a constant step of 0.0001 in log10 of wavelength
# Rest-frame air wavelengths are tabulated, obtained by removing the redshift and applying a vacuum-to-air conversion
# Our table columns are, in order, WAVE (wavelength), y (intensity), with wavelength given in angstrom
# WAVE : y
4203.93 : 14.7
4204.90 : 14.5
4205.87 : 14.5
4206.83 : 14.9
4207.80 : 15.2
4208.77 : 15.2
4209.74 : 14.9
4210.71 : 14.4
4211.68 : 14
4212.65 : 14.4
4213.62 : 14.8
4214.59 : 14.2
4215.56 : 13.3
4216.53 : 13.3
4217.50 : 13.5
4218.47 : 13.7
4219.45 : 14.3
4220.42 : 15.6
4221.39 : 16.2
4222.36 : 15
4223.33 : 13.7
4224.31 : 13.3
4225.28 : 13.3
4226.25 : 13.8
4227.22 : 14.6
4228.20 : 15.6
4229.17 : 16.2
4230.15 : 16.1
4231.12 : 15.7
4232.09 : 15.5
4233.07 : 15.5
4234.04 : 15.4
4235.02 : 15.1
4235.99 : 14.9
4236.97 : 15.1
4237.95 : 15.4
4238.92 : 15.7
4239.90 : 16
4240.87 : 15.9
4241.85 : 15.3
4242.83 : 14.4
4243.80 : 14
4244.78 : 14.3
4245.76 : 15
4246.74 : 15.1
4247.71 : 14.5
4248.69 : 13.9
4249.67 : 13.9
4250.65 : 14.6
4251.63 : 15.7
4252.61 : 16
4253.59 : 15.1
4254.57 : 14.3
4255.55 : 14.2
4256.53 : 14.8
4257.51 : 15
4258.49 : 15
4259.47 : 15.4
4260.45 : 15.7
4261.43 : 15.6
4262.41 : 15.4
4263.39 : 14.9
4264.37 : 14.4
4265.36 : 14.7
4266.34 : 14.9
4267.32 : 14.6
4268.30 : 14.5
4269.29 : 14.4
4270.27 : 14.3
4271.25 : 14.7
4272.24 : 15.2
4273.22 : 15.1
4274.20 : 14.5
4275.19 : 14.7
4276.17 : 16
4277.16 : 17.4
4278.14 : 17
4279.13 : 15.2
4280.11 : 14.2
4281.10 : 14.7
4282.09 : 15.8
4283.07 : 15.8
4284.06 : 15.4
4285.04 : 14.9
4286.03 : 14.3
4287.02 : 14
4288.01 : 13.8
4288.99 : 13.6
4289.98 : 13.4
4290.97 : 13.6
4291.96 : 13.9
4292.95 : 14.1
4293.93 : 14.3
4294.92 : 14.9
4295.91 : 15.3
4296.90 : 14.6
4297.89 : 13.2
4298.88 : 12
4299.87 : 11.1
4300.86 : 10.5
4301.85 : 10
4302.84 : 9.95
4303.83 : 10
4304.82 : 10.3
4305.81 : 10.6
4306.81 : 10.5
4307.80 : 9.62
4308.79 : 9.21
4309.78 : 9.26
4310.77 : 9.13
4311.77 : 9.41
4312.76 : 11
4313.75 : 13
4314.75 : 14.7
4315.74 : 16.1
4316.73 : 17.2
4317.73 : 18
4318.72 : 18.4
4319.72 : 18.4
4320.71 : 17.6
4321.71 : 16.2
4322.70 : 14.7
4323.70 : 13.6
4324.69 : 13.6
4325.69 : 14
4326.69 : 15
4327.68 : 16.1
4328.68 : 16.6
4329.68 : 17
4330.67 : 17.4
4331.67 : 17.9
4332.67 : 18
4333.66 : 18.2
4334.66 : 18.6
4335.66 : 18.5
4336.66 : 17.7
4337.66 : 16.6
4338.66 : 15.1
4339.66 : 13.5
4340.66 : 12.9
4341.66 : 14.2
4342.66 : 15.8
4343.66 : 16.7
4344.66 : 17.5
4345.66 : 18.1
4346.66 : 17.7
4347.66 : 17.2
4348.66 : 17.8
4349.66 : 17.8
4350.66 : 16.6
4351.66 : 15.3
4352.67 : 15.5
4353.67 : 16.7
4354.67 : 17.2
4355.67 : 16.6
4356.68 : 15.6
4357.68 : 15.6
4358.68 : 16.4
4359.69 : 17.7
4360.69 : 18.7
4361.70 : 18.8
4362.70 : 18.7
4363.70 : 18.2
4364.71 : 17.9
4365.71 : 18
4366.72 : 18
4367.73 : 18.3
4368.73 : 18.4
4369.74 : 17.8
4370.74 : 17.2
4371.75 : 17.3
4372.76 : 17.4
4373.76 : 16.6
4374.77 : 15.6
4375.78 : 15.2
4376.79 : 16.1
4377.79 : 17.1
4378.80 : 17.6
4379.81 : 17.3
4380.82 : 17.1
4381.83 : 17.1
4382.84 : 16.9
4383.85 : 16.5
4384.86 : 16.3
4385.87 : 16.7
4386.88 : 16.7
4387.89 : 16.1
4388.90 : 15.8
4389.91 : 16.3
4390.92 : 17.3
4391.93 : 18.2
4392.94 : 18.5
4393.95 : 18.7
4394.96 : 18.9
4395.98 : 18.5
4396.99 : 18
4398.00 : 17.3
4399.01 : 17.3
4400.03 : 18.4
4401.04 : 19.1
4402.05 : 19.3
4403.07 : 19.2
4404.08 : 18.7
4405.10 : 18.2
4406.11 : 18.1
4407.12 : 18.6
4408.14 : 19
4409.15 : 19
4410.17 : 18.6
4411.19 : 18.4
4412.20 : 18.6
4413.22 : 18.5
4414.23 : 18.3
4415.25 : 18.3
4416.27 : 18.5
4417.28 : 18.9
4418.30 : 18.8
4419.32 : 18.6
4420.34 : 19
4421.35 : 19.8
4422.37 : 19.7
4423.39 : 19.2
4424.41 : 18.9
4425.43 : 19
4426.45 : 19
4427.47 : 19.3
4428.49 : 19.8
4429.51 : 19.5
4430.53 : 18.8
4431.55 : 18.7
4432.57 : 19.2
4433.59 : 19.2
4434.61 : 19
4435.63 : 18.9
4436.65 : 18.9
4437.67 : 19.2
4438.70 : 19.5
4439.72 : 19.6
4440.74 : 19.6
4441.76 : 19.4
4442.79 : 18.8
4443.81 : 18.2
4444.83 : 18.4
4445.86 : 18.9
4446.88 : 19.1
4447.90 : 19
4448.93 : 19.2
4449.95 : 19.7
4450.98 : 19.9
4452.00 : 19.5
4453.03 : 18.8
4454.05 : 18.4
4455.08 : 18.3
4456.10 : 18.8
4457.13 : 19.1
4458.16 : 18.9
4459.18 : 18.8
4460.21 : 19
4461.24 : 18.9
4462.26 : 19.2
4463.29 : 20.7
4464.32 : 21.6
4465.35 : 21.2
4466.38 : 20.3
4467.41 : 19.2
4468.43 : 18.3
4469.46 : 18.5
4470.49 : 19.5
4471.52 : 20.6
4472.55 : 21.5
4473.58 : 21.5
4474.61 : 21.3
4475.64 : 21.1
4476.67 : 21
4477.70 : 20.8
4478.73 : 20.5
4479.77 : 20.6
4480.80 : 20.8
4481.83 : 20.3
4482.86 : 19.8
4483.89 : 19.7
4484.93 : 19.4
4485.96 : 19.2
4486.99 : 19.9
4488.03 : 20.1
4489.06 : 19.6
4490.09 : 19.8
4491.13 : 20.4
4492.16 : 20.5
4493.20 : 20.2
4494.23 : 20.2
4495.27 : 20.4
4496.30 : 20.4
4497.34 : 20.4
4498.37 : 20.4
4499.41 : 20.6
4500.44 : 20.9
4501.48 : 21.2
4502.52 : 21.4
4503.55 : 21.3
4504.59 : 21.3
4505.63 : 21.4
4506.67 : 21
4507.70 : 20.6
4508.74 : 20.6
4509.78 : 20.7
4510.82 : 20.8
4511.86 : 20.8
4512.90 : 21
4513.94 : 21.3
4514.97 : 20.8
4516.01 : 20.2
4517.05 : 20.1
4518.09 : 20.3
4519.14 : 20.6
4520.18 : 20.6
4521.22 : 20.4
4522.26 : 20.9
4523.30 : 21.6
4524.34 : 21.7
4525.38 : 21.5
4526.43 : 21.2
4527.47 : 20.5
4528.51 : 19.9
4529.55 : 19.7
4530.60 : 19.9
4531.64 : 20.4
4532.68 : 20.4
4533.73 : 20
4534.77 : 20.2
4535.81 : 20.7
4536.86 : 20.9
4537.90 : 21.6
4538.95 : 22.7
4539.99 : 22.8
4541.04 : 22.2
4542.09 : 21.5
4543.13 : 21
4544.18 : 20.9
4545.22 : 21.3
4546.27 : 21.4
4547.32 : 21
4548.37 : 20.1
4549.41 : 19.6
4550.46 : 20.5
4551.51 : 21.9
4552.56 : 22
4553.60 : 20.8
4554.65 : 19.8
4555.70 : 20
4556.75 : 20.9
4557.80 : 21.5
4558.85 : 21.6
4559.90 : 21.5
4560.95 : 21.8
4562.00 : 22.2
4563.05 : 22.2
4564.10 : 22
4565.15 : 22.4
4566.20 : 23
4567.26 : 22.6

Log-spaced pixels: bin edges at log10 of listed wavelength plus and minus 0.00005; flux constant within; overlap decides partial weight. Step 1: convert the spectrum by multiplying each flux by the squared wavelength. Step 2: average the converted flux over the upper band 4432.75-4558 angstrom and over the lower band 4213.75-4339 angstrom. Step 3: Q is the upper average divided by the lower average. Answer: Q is 1.53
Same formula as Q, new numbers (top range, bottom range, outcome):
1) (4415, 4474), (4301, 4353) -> 1.37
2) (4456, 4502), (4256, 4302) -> 1.52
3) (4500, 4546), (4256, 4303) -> 1.62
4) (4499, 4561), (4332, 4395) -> 1.33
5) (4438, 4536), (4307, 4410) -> 1.28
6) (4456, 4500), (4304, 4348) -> 1.44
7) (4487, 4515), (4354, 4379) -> 1.27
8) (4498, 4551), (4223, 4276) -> 1.59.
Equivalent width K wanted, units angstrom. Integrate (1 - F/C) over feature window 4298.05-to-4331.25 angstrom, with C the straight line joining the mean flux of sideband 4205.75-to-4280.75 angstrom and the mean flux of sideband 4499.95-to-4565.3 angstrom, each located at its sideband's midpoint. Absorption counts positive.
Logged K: 6.2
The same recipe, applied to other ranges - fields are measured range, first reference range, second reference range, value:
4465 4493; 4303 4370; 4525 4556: -1.3 angstrom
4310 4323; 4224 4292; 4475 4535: 1.2 angstrom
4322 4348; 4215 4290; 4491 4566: 0.7 angstrom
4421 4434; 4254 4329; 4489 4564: -0.9 angstrom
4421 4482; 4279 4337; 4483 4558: -3.1 angstrom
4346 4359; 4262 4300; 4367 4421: 0.0 angstrom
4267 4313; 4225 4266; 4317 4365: 7.3 angstrom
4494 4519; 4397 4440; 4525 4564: -0.5 angstrom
